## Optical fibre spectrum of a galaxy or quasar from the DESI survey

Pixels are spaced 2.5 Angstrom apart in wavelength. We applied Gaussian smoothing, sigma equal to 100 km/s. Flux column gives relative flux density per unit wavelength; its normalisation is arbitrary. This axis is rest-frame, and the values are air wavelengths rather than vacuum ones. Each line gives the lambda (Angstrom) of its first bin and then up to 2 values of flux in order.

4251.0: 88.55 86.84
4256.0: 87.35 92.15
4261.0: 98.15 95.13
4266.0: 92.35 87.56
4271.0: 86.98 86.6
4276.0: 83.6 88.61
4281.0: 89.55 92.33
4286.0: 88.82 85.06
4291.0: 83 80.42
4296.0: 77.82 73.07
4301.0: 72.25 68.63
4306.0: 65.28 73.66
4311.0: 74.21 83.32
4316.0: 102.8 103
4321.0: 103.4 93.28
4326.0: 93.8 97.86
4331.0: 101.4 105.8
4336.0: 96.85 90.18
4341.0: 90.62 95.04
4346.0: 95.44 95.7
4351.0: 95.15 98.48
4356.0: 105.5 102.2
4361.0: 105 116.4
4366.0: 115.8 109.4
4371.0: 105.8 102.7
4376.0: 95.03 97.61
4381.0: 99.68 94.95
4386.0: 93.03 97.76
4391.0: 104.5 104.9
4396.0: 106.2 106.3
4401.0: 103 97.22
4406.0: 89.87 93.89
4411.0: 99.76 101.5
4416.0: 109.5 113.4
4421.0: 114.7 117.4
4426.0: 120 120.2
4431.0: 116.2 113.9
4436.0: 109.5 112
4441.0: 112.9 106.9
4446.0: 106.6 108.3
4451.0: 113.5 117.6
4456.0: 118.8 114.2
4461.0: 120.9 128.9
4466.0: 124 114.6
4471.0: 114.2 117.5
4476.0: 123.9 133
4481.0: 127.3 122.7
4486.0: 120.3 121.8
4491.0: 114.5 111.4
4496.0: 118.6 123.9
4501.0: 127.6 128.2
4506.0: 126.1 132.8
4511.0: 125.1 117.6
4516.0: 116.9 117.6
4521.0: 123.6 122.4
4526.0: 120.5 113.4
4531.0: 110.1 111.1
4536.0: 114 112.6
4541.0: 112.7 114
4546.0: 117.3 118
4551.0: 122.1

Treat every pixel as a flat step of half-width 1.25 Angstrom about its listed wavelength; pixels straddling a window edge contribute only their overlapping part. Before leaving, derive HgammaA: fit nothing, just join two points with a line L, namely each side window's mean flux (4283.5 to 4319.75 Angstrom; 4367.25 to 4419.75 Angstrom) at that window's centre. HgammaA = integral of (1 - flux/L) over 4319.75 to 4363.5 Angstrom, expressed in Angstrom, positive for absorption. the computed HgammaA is -4.2 Angstrom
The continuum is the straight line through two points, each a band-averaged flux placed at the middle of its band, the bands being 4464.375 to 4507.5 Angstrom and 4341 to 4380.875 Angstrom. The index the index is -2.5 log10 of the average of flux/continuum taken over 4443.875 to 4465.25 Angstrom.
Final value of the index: 0.01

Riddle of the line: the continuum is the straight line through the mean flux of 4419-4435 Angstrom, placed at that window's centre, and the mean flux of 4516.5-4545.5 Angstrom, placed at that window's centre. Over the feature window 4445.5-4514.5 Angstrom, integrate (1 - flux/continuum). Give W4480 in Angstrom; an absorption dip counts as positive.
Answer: -2.6 Angstrom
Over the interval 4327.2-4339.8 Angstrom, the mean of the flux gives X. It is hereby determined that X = 98.4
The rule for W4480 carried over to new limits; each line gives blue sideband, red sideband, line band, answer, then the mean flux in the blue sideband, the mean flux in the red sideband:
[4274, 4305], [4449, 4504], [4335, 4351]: -0.2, 81.9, 121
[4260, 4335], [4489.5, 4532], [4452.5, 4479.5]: -1.6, 87.6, 121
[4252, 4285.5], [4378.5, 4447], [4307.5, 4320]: 0.9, 89.8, 106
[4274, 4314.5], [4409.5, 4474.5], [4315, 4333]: -2.6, 80.1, 114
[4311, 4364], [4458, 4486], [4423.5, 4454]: 0.7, 97.8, 122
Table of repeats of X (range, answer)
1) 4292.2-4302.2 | 75.9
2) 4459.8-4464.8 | 125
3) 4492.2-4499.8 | 118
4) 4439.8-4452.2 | 110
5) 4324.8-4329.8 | 95.9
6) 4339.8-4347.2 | 93.7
